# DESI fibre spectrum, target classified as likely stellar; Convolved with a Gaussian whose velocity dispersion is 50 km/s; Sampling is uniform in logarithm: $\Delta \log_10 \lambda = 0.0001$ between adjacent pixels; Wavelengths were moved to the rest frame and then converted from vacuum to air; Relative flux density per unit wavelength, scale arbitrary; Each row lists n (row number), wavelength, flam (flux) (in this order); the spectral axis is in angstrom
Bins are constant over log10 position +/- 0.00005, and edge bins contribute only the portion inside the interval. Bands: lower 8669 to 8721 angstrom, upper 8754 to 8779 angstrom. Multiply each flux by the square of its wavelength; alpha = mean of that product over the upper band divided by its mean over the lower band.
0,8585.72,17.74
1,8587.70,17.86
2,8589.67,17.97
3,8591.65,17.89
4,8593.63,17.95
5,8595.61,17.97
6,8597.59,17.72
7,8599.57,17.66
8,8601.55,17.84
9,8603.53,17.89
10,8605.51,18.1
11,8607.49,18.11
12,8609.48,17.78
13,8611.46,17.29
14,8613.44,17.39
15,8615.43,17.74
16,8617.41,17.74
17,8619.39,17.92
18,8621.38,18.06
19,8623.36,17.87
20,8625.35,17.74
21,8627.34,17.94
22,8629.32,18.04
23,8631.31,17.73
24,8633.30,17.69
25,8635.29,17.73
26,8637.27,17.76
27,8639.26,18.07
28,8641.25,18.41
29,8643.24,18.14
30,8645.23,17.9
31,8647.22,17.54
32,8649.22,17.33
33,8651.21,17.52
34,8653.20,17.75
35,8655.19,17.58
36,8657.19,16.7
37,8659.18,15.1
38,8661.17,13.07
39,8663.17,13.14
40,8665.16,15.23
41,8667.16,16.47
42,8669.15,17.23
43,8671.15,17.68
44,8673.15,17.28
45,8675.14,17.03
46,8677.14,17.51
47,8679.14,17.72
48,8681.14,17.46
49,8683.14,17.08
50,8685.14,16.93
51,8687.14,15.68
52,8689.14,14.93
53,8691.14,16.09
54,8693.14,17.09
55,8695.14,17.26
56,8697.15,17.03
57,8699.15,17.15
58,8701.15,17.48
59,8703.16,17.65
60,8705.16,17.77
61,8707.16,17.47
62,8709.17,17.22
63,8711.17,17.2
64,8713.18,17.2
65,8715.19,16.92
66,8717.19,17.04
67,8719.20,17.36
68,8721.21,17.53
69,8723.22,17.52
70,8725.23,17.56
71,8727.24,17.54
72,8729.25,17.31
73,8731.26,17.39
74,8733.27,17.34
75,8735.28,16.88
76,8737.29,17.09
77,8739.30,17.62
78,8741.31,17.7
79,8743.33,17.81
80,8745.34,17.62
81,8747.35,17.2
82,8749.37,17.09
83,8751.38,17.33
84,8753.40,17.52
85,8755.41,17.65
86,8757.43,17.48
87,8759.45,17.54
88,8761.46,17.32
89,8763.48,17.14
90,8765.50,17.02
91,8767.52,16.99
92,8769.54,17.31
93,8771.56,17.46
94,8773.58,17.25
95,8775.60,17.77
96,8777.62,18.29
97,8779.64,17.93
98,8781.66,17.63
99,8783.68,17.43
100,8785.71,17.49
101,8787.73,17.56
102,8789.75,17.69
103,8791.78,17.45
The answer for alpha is 1.0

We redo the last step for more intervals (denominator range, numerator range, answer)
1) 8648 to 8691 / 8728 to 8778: 1.08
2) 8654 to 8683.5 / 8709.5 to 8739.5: 1.07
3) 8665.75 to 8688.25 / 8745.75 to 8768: 1.03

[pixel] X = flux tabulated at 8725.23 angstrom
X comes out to 17.56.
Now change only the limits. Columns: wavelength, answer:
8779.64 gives 17.93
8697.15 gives 17.03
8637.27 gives 17.76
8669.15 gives 17.23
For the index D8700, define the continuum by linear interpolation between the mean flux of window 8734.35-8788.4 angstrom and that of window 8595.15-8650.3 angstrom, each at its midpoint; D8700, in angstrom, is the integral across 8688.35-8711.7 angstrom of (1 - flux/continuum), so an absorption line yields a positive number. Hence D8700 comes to 0.8 angstrom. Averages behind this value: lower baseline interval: 17.8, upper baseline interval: 17.4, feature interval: 17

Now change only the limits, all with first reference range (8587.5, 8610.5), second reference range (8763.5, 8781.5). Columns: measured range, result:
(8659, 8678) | 1.9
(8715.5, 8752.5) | 0.4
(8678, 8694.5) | 1.0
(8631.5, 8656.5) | 0.0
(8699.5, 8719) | 0.3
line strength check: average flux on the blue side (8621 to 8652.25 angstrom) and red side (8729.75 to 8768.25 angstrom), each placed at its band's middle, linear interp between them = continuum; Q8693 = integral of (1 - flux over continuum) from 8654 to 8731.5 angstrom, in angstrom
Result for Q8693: 3.35 angstrom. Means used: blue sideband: 17.8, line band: 16.8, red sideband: 17.4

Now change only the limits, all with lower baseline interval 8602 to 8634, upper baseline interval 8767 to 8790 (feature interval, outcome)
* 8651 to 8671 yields 2.0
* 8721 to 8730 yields 0.1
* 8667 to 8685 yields 0.4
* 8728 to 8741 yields 0.3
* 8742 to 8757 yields 0.1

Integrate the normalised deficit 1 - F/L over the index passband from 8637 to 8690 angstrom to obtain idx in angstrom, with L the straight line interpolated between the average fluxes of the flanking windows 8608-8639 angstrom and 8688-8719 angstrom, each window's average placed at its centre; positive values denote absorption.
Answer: 1.8 angstrom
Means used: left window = 17.8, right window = 17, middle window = 16.8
